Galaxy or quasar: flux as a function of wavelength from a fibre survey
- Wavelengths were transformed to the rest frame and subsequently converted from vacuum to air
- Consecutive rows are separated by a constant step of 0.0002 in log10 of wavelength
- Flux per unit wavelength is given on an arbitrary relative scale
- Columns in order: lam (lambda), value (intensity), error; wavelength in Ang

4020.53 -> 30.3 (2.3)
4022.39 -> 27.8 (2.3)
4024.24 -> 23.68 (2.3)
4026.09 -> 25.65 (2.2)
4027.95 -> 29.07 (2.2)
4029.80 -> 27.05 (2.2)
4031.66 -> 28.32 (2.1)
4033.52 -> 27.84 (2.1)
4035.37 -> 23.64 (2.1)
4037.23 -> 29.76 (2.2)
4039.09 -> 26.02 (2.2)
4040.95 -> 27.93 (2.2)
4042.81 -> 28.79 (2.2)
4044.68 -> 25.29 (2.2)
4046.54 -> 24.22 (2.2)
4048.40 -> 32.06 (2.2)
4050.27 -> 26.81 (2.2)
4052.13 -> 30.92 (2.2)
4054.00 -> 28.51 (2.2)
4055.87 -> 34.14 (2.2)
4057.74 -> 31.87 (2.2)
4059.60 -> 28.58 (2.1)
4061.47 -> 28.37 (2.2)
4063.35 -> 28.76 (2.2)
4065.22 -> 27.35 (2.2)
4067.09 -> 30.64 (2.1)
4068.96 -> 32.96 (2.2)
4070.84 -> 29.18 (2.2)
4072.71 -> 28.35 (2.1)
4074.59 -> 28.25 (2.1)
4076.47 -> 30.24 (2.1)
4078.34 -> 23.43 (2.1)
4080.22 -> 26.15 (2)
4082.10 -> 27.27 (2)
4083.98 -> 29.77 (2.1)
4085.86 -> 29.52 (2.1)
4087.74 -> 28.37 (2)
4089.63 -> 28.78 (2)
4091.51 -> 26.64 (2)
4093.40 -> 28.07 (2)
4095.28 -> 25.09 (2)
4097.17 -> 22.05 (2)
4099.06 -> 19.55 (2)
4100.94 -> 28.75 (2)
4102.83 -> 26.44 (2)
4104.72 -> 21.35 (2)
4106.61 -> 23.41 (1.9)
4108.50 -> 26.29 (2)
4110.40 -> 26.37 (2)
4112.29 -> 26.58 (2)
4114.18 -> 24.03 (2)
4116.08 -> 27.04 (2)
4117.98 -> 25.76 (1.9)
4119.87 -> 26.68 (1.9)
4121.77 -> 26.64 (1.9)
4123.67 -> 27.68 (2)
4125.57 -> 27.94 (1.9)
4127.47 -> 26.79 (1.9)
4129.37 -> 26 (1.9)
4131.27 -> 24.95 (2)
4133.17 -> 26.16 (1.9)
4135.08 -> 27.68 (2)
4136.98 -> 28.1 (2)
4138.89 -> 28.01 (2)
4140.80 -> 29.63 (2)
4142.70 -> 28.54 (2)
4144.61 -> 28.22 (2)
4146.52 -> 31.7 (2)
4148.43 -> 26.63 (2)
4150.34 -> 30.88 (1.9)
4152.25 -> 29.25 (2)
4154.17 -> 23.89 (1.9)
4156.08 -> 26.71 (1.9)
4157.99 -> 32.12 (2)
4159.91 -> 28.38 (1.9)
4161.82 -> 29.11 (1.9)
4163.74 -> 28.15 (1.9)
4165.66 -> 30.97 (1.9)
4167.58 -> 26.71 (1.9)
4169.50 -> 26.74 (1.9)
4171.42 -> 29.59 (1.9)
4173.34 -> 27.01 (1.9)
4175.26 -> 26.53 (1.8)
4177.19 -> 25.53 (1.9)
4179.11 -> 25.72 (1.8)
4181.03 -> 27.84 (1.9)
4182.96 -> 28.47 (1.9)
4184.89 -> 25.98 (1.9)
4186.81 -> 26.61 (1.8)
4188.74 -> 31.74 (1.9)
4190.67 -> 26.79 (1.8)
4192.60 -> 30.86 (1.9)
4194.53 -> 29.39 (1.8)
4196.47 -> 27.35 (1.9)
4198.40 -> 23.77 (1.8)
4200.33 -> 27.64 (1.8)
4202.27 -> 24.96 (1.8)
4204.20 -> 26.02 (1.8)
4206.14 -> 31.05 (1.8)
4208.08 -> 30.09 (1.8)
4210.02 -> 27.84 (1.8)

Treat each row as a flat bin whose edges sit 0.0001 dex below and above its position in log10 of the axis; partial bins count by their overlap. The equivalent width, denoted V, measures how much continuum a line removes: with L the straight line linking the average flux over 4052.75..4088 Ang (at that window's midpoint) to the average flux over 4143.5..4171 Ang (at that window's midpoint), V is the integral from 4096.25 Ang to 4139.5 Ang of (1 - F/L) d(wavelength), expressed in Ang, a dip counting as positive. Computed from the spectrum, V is 4.4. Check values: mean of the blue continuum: 29.1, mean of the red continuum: 28.5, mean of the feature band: 25.8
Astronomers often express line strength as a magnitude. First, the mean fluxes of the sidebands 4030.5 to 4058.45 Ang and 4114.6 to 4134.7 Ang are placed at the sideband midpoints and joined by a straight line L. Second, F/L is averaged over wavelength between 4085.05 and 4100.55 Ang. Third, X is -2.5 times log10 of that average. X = 0.05 mag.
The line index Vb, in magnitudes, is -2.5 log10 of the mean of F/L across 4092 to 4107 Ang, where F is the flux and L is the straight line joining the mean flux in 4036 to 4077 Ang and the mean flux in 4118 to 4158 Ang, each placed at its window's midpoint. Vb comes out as 0.16 mag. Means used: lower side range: 29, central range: 24.4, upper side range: 27.7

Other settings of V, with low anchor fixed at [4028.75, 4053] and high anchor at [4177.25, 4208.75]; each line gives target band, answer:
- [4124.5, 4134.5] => 0.4 Ang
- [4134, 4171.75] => -1.2 Ang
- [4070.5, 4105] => 1.1 Ang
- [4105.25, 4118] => 1.0 Ang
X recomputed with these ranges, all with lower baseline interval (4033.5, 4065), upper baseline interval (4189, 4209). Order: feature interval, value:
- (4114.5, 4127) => 0.06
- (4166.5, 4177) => 0.03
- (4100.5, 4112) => 0.12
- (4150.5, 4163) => -0.01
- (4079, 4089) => 0.01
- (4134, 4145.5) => -0.01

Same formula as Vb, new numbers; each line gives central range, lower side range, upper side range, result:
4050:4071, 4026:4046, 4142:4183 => -0.097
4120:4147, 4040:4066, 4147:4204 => 0.020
